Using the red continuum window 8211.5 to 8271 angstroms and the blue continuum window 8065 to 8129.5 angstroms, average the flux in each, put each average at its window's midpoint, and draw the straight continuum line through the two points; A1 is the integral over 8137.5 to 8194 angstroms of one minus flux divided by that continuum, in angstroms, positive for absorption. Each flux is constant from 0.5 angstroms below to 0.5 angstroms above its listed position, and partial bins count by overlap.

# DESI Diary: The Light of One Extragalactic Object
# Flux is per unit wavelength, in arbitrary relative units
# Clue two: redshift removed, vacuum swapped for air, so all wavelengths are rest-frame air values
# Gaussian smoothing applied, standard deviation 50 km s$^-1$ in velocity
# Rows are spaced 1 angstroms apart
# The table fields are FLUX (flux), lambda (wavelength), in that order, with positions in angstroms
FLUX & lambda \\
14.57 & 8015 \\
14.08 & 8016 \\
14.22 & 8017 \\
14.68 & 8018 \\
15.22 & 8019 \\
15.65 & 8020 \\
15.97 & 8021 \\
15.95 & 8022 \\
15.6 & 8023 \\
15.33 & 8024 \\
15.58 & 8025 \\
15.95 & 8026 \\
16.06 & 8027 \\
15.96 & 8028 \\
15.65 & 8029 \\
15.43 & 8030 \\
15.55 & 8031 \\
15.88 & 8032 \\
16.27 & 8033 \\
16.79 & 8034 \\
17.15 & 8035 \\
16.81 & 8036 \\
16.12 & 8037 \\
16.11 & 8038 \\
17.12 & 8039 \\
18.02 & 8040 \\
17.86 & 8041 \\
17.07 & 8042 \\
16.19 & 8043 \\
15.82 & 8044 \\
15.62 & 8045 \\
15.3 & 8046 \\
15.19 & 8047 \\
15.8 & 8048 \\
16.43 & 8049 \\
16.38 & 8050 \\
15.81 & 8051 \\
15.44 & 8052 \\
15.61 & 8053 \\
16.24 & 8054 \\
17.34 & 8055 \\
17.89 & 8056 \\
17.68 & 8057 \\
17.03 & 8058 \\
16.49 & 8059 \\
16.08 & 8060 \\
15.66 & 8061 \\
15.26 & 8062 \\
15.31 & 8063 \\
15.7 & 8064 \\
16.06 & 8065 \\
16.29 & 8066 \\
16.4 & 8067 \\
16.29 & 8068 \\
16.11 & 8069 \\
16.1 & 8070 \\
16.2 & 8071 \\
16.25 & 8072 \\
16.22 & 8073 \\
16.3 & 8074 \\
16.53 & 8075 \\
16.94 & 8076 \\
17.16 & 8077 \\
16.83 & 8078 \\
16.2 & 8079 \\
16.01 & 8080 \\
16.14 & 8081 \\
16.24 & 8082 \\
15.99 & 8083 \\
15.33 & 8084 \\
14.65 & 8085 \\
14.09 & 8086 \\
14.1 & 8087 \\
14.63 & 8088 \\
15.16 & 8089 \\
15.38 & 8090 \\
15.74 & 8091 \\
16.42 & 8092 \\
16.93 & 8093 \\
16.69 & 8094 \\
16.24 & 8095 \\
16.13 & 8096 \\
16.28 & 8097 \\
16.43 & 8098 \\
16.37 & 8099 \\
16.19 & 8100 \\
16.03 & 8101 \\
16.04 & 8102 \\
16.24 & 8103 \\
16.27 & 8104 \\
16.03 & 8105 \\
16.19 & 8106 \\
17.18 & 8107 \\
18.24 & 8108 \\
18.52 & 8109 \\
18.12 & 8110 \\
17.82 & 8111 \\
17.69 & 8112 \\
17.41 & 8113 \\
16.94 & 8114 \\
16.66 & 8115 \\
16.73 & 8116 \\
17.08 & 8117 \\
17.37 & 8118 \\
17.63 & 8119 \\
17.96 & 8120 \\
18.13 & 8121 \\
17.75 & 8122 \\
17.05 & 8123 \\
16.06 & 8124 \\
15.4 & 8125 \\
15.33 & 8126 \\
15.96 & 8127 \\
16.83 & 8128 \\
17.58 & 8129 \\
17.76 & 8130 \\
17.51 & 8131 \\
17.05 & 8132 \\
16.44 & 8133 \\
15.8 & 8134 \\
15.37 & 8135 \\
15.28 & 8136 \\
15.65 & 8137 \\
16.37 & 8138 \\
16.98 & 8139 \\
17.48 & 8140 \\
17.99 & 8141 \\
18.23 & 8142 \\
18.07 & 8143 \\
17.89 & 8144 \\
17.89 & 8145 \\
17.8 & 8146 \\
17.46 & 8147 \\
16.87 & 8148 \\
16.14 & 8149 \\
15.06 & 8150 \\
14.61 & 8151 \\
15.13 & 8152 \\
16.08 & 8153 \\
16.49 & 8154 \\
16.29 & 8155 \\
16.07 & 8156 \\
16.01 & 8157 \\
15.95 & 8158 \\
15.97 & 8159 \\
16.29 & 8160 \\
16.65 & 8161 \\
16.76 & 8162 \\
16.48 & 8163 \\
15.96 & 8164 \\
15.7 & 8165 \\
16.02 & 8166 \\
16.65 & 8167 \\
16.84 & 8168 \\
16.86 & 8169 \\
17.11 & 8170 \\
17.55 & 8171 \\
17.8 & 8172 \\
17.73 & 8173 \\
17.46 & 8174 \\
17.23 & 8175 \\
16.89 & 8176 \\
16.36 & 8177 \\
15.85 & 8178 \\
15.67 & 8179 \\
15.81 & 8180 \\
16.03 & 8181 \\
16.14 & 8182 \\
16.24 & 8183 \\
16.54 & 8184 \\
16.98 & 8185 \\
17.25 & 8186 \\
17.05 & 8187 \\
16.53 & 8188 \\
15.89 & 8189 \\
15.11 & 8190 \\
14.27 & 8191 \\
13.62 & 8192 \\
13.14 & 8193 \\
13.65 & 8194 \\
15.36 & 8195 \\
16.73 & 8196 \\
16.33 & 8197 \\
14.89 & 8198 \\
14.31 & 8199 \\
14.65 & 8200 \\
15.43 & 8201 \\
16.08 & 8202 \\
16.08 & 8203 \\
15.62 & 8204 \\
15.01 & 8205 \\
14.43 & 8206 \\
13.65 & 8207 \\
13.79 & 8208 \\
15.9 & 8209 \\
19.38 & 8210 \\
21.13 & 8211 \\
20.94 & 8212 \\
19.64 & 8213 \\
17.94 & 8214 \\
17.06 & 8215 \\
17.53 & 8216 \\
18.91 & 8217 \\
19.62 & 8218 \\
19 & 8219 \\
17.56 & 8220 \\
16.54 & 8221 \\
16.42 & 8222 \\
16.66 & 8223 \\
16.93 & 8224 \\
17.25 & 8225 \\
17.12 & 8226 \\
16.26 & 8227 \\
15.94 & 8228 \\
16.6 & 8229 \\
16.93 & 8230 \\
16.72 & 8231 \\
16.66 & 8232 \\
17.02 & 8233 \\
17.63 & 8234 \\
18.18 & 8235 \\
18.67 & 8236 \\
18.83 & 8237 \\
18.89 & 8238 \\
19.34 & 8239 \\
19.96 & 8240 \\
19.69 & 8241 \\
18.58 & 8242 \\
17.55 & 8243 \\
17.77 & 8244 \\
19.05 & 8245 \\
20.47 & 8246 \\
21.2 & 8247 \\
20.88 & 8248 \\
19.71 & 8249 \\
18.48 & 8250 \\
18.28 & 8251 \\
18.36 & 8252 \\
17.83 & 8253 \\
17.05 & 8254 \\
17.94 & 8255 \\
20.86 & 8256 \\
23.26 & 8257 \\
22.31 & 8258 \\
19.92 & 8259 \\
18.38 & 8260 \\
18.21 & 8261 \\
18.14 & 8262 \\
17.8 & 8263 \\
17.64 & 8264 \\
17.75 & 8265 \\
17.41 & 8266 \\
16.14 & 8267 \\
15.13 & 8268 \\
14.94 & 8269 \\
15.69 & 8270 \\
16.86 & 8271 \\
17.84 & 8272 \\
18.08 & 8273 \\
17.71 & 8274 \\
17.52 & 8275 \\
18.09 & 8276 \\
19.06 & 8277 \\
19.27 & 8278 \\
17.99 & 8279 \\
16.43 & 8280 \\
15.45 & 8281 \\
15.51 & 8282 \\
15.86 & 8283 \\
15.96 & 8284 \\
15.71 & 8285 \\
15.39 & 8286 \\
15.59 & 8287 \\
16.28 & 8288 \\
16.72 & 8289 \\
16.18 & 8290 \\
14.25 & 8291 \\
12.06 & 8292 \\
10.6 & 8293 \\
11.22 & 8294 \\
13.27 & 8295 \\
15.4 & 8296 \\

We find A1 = 2.7 angstroms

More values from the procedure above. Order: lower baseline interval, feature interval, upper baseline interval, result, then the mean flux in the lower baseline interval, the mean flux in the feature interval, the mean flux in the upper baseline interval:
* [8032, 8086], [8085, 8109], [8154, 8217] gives 0.3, 16.3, 16.1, 16.3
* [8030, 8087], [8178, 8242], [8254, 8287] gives 1.7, 16.2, 16.8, 17.6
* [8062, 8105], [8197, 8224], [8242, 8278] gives 1.4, 16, 16.8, 18.4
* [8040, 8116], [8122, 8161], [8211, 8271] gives 1.1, 16.3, 16.5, 18.2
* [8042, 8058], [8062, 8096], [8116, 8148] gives 1.1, 16.2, 16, 17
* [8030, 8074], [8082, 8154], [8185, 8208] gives -3.4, 16.3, 16.6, 15.2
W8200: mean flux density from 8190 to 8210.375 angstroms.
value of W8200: 15.1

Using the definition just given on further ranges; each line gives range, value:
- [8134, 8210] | 16.1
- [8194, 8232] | 16.7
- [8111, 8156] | 16.8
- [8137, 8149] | 17.4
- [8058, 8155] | 16.5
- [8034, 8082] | 16.4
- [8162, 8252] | 17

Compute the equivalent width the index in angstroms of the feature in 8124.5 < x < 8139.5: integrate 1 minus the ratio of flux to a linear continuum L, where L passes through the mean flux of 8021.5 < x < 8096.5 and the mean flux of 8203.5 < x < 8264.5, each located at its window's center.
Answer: 0.5 angstroms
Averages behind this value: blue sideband 16.1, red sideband 18.1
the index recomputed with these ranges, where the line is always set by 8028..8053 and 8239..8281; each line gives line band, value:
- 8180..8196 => 1.9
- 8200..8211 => 1.3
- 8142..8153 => 0.3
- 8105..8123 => -0.5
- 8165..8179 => 0.5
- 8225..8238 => 0.6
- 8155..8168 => 0.9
